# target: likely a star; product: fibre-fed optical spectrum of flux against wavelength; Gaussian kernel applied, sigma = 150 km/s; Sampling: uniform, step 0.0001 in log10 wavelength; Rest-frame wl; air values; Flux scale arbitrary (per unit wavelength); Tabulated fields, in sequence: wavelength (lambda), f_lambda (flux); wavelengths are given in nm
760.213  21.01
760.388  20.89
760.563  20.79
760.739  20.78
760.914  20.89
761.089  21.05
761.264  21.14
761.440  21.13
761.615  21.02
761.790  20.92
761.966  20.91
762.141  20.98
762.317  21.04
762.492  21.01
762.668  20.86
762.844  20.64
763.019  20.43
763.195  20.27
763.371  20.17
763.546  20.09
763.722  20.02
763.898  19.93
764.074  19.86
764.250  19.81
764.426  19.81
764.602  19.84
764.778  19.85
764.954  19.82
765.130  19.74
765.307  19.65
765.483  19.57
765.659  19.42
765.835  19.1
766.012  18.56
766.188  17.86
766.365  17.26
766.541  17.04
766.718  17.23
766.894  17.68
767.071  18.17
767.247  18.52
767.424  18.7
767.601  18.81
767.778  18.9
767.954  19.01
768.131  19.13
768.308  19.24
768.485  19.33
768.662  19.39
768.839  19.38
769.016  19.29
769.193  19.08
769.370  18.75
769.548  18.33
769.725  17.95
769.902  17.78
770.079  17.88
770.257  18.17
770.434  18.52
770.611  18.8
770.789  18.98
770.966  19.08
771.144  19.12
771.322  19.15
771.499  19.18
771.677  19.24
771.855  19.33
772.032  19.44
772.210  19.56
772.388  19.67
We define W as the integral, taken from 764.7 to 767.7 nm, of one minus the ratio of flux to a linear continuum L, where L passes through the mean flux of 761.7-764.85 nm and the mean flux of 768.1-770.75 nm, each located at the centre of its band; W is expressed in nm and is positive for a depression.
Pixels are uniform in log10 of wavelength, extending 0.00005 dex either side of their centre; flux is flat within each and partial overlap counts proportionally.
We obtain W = 0.145 nm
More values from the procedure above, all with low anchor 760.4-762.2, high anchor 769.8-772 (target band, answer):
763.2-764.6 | 0.028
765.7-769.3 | 0.175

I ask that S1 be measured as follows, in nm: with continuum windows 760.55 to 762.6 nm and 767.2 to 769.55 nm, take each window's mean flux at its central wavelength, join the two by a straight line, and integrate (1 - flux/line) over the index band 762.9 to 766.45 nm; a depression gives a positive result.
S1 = 0.09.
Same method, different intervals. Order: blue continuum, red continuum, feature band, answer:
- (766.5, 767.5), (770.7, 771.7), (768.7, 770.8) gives 0.01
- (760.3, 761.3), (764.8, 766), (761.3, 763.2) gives -0.04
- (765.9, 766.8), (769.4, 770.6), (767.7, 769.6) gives -0.12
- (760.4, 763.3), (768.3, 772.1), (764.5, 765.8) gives 0.03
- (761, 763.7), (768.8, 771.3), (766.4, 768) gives 0.10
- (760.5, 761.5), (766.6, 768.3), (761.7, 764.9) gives -0.05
